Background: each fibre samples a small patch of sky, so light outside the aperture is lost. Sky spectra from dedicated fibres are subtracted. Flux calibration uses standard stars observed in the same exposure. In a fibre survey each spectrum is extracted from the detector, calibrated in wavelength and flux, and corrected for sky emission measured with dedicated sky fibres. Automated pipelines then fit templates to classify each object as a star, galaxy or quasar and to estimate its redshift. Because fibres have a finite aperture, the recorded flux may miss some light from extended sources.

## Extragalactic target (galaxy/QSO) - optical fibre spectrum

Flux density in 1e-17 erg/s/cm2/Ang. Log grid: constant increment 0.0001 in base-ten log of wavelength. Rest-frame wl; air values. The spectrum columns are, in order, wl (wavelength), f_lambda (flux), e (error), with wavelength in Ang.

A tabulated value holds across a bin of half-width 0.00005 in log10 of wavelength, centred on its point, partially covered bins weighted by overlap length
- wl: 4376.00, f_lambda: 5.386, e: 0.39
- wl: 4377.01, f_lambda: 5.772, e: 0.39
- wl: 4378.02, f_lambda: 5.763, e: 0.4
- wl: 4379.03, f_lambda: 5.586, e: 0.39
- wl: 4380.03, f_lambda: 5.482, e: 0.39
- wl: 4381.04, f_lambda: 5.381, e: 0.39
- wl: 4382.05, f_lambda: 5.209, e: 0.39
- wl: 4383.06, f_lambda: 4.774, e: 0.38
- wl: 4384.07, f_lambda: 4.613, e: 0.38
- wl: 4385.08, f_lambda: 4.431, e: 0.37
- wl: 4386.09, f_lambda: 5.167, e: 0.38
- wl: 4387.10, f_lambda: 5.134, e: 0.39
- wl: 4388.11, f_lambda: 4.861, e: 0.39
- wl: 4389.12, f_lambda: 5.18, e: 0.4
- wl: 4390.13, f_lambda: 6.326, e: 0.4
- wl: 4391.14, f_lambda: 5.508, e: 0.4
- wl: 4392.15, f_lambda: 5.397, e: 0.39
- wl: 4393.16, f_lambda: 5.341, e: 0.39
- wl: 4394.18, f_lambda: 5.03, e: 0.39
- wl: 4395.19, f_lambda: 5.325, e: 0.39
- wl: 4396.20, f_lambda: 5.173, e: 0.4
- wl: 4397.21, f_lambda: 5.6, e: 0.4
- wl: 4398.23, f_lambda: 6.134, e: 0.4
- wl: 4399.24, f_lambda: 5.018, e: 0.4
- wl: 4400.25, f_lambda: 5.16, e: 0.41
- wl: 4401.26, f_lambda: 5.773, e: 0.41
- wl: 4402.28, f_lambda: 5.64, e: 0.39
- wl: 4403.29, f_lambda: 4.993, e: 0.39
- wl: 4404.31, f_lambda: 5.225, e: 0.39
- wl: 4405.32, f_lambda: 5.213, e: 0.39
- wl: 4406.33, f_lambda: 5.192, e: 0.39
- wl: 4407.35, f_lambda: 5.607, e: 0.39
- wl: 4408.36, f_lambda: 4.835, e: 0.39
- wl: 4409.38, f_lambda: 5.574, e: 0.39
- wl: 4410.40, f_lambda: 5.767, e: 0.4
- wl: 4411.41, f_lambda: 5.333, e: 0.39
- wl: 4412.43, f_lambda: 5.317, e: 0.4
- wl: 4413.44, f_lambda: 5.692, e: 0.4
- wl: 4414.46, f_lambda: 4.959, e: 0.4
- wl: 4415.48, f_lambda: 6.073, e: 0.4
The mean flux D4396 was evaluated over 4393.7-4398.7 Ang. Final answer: 5.45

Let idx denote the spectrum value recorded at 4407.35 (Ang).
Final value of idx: 5.607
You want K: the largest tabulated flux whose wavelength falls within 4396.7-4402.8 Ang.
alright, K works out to 6.134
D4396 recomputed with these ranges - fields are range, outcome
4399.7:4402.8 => 5.52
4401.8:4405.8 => 5.27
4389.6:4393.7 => 5.63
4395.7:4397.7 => 5.39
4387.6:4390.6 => 5.45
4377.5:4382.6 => 5.48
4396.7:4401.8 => 5.53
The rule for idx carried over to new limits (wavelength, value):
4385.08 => 4.431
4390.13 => 6.326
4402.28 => 5.64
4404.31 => 5.225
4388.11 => 4.861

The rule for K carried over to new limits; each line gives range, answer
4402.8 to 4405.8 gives 5.225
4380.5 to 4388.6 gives 5.381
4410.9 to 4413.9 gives 5.692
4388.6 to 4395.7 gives 6.326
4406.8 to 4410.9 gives 5.767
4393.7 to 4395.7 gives 5.325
